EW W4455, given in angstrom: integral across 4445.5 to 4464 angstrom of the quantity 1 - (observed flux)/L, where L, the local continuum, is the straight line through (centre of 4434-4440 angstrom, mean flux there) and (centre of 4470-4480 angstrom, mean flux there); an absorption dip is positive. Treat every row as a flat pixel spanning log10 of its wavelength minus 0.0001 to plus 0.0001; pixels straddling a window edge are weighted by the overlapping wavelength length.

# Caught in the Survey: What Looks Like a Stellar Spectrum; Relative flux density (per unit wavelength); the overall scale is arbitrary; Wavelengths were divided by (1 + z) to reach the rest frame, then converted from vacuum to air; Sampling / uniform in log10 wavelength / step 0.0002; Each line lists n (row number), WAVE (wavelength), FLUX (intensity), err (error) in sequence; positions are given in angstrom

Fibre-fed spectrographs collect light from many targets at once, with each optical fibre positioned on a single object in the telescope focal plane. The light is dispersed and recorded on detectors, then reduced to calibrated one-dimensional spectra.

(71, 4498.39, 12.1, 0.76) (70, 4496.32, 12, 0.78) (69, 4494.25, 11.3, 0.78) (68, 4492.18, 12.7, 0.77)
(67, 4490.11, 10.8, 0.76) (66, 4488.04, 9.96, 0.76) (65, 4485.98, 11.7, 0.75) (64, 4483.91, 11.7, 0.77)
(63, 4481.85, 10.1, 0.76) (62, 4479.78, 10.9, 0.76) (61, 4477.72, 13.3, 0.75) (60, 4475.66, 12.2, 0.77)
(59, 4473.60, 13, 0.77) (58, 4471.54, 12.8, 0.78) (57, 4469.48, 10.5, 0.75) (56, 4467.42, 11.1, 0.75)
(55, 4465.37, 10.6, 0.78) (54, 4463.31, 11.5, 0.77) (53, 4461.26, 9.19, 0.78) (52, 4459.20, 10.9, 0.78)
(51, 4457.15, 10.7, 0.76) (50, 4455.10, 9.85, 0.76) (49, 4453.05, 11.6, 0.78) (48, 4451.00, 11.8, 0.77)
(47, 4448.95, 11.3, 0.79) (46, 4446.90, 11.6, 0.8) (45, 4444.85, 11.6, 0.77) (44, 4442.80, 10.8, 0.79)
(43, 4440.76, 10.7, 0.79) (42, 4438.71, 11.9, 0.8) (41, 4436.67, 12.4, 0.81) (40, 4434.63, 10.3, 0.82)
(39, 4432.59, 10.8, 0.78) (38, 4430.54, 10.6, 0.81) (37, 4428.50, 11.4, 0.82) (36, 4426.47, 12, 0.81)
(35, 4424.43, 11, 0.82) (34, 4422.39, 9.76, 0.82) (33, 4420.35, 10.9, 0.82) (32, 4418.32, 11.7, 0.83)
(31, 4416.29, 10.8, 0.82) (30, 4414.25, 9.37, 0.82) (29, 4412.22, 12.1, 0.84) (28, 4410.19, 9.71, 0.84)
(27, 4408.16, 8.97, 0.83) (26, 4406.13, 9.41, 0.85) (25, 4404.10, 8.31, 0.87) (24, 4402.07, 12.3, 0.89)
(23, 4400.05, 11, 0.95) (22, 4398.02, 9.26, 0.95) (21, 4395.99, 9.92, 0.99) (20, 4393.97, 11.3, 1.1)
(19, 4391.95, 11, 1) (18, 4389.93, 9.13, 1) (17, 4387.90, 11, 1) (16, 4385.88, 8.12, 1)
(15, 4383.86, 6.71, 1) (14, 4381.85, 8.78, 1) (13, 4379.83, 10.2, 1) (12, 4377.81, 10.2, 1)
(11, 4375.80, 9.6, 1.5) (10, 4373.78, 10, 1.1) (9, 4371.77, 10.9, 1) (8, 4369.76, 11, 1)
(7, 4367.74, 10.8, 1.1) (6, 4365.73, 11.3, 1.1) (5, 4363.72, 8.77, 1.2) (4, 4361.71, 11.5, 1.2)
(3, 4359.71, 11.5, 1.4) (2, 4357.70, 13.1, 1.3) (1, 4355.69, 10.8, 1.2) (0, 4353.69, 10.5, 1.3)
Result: 1.6 angstrom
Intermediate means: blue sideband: 11.6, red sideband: 12.5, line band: 10.9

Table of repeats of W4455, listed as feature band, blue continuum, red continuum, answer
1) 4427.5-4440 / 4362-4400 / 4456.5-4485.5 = -0.5 angstrom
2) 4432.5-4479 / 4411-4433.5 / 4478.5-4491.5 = -1.6 angstrom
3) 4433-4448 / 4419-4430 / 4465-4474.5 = -0.1 angstrom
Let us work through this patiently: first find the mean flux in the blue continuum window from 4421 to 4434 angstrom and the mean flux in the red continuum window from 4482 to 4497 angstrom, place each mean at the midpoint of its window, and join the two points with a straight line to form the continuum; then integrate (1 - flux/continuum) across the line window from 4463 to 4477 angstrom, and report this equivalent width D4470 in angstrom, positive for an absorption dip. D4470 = -0.6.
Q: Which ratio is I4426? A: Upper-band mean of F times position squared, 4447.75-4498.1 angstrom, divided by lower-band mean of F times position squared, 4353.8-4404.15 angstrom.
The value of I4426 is 1.15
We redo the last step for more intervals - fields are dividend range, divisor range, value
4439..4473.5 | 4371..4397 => 1.18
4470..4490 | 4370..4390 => 1.28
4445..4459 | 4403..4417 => 1.16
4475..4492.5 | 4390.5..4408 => 1.16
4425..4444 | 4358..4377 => 1.08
